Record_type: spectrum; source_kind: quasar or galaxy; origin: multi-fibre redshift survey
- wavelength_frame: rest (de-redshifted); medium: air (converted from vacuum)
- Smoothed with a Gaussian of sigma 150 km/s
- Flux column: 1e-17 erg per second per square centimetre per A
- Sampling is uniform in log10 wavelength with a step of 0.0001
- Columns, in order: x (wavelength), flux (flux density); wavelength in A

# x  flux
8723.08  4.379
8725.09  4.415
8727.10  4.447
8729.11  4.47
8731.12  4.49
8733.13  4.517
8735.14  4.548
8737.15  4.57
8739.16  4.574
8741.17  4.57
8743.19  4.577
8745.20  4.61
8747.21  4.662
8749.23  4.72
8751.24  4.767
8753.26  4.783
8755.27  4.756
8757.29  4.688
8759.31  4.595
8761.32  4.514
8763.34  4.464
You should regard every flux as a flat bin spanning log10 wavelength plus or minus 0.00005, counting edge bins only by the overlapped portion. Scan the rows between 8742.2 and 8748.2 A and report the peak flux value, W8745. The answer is 4.662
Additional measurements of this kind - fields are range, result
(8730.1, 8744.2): 4.577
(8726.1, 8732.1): 4.49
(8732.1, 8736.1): 4.548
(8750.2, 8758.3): 4.783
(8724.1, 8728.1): 4.447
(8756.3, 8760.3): 4.688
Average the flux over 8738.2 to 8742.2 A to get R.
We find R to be 4.57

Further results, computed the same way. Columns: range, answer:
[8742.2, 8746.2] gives 4.6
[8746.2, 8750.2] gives 4.69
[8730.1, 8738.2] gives 4.53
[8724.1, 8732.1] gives 4.46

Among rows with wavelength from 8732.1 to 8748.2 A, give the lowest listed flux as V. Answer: 4.517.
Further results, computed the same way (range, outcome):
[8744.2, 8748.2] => 4.61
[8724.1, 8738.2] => 4.415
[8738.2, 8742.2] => 4.57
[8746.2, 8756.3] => 4.662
